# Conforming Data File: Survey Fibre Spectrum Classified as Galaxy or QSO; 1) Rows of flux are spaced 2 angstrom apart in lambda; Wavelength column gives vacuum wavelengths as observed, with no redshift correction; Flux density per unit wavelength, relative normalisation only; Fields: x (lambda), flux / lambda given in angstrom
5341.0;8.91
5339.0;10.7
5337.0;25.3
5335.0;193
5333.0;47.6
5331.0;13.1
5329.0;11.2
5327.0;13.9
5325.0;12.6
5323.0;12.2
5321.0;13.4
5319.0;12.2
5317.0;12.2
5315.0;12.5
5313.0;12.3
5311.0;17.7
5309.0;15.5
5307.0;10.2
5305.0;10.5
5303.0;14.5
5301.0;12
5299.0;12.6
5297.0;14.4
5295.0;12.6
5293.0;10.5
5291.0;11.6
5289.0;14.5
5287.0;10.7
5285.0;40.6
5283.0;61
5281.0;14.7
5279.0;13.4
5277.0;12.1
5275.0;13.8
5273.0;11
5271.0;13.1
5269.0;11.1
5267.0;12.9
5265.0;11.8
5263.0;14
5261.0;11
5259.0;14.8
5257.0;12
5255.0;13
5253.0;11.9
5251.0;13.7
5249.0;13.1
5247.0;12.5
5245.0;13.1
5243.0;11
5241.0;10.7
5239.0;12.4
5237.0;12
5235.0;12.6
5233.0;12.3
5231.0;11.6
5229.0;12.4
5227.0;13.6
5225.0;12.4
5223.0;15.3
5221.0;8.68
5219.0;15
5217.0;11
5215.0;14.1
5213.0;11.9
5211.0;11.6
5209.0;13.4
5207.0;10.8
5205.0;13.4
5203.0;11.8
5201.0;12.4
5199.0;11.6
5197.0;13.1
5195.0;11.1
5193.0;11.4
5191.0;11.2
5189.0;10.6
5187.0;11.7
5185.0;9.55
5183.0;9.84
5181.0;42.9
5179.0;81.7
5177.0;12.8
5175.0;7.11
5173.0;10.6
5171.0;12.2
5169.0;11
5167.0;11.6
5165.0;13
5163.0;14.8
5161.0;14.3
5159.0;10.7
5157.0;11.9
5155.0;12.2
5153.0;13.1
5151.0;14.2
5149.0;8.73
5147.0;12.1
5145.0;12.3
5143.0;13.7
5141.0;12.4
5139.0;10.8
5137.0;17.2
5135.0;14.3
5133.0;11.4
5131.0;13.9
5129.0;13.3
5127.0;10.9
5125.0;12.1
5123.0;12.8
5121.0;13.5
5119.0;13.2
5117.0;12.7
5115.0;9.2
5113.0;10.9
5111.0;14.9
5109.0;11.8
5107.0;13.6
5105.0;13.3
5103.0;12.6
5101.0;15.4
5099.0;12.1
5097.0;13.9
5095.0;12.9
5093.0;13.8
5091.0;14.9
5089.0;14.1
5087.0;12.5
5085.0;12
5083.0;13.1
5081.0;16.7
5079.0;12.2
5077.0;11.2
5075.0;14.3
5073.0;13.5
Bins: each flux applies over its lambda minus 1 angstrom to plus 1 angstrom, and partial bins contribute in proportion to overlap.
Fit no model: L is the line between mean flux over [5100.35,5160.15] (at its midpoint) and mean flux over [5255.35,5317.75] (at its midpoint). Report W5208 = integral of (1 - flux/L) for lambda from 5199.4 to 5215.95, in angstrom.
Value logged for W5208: 1.8 angstrom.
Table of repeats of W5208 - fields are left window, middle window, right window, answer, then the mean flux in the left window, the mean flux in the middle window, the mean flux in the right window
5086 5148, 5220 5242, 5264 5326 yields 3.37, 13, 12.2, 15.2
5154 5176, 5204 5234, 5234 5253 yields -0.87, 11.8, 12.5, 12.3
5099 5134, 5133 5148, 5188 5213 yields -0.84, 12.7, 13.1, 11.9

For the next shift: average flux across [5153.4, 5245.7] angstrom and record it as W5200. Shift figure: 14.1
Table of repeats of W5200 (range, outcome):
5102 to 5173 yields 12.6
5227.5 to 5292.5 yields 14.8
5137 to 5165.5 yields 12.6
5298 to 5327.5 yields 12.9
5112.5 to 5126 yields 12.1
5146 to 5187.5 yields 16.5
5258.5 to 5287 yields 18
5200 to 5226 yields 12.4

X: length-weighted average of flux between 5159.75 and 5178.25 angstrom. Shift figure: 12.9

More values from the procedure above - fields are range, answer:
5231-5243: 11.9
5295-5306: 12.8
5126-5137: 13.2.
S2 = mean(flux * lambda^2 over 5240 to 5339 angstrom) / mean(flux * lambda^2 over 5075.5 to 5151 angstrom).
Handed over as 1.57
